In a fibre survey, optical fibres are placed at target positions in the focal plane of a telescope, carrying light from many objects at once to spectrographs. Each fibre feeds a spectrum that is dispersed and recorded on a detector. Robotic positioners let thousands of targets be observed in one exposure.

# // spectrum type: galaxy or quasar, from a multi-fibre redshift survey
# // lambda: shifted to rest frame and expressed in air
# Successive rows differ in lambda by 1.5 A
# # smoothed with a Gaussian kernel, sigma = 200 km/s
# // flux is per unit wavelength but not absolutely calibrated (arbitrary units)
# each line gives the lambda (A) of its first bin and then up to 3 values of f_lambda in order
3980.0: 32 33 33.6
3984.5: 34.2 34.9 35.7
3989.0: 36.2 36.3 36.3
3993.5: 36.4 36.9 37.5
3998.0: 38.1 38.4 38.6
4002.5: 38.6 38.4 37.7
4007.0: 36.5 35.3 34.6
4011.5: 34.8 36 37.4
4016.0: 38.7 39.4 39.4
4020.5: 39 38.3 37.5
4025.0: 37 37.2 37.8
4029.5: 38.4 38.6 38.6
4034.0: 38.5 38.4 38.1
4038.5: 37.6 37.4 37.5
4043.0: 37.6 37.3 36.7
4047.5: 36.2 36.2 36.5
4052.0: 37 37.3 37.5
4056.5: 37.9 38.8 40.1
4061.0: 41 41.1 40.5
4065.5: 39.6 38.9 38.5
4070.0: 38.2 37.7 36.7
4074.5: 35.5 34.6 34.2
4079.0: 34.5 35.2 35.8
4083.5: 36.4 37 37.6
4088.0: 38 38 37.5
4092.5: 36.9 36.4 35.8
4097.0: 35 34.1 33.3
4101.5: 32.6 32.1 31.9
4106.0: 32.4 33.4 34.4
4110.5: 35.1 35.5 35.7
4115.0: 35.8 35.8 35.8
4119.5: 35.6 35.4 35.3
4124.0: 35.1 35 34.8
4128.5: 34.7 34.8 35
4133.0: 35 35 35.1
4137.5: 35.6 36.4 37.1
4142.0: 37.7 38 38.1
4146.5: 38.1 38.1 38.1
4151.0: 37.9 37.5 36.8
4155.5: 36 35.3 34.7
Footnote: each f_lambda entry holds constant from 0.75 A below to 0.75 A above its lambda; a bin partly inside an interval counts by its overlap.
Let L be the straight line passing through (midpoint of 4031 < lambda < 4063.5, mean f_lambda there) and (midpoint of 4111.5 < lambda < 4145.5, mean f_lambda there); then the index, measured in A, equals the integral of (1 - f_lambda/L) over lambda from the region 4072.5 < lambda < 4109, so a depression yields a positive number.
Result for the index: 1.6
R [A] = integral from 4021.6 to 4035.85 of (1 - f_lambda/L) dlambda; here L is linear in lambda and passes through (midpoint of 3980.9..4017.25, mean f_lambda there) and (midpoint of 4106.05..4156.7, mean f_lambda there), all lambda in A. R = -0.7 A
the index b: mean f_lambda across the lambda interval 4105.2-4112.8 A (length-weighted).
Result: 34.2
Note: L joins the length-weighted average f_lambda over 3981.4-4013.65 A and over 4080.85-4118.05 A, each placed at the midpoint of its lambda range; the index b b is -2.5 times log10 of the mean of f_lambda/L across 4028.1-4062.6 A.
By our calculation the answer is -0.06 mag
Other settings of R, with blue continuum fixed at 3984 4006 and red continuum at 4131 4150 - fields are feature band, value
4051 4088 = -0.7 A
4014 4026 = -0.5 A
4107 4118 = 0.5 A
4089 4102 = 0.5 A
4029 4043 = -0.5 A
